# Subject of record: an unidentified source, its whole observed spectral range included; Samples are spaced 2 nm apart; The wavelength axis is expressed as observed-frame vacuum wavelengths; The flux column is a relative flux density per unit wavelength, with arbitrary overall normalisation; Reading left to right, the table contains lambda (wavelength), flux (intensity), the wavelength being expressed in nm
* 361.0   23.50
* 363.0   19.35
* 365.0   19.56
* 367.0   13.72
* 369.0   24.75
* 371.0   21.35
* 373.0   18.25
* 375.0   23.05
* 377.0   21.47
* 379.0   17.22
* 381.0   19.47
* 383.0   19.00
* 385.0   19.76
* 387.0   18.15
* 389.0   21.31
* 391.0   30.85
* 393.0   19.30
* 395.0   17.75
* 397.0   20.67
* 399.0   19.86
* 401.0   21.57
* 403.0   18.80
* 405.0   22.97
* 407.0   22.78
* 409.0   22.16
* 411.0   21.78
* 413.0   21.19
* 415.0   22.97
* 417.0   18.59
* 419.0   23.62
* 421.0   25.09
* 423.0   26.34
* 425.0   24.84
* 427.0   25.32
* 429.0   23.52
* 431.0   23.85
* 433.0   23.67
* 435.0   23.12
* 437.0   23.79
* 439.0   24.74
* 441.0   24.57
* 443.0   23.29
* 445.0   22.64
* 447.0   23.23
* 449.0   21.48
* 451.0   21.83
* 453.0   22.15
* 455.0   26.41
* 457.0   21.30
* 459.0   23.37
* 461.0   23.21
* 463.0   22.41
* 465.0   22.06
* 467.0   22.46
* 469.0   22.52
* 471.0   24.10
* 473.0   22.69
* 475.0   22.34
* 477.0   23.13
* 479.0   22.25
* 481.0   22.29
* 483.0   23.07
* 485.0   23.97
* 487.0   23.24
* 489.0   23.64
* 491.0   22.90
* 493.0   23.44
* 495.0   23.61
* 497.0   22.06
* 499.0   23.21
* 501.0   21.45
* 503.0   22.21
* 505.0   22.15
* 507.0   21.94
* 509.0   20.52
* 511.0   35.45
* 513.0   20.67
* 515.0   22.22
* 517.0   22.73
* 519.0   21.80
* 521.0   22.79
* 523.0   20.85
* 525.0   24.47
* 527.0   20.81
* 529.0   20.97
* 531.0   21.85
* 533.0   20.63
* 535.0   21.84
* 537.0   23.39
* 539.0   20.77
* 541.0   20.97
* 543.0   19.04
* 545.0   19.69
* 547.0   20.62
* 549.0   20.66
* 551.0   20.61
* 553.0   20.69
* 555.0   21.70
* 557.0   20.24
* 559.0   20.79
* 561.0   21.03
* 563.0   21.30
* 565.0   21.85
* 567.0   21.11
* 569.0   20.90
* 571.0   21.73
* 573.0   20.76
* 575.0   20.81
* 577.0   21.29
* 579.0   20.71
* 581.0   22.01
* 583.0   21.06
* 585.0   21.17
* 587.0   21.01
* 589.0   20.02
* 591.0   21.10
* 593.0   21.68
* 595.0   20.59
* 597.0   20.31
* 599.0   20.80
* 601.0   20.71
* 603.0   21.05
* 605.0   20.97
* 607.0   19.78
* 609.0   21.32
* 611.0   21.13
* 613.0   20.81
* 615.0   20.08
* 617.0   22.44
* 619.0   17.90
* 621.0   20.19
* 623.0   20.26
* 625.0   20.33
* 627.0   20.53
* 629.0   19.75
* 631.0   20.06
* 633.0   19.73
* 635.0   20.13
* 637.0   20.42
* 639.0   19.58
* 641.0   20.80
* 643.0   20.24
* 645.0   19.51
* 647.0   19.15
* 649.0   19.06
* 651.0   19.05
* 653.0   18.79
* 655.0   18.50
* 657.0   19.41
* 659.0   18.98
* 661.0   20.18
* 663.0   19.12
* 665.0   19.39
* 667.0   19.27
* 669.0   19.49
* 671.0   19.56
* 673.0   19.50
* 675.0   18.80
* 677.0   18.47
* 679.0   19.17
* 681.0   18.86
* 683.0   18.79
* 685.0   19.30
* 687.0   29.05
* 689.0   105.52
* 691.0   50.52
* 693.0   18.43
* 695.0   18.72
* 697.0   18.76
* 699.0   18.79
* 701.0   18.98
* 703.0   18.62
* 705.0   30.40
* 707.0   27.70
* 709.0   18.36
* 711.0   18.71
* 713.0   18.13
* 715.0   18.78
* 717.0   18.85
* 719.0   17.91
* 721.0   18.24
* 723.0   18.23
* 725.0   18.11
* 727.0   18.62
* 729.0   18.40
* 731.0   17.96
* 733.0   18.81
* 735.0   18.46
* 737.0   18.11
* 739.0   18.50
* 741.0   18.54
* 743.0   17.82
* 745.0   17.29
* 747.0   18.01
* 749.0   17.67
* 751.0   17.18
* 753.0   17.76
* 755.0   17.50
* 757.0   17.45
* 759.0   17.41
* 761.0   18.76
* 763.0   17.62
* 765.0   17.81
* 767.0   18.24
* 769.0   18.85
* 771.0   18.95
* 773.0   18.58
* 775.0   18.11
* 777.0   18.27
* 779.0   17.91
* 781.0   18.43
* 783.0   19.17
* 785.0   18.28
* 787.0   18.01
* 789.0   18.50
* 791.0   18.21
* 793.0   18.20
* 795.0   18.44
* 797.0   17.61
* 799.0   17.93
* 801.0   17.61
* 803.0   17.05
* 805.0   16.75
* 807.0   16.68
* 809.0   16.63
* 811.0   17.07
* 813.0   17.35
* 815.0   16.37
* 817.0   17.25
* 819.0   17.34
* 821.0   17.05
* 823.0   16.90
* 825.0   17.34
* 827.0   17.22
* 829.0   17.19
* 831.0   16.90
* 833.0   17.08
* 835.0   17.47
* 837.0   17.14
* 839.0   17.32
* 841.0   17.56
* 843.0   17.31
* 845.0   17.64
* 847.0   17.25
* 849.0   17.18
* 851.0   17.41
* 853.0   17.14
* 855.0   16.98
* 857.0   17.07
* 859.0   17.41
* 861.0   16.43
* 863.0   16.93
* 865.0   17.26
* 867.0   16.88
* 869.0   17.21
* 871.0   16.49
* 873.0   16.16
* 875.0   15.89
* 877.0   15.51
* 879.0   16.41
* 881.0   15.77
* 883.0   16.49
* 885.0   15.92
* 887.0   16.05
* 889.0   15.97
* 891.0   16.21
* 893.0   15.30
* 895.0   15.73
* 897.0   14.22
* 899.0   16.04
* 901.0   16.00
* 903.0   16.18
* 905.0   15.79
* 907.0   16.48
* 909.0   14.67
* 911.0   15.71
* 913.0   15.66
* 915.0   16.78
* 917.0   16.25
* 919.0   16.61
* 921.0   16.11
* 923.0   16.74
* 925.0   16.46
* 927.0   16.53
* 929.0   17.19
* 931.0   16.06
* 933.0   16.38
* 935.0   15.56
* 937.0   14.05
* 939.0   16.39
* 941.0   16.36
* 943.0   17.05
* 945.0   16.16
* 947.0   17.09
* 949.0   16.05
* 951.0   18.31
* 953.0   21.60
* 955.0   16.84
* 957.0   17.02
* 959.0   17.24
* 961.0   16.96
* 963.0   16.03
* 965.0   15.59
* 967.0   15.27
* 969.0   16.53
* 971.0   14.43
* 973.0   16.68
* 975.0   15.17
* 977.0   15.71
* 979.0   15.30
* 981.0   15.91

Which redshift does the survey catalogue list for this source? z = 0.050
